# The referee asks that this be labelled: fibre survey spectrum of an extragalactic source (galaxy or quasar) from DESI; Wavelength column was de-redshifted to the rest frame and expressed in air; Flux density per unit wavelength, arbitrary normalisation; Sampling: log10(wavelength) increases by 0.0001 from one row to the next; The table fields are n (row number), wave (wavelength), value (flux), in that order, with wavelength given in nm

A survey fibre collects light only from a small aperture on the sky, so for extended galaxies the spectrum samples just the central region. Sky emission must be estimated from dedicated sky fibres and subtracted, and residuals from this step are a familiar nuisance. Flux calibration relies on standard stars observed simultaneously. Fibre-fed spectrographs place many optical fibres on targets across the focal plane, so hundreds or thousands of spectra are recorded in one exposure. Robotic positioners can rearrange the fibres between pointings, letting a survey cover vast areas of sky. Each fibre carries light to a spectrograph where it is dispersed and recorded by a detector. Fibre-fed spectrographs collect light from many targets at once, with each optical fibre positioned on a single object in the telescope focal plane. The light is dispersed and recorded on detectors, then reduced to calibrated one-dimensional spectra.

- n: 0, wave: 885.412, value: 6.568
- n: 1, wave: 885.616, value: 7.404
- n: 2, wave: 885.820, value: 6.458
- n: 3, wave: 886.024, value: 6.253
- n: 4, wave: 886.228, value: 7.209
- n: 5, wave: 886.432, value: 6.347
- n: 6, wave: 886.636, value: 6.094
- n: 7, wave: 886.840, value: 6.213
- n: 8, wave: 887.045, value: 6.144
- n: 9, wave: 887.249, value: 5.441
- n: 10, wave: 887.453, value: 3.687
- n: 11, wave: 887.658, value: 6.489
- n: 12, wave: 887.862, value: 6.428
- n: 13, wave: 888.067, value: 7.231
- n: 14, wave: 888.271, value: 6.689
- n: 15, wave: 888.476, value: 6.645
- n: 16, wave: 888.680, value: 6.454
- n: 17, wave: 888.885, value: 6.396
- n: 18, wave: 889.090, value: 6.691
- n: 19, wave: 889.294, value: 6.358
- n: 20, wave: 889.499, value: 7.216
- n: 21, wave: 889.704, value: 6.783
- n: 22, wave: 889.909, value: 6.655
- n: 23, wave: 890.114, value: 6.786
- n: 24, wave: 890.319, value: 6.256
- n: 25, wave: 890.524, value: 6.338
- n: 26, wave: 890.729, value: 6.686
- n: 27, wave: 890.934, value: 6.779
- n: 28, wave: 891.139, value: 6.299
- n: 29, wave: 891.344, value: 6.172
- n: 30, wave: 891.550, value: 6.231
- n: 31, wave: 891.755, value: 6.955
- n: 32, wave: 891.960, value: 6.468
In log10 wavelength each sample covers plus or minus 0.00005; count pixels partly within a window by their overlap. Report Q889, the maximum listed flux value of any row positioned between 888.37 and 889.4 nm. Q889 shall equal 6.691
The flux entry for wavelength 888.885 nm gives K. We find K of 6.396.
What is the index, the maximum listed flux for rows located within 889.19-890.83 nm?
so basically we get 7.216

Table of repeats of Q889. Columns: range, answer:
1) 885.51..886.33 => 7.404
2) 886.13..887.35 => 7.209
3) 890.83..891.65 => 6.779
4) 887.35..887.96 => 6.489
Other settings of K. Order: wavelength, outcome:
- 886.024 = 6.253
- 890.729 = 6.686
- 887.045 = 6.144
